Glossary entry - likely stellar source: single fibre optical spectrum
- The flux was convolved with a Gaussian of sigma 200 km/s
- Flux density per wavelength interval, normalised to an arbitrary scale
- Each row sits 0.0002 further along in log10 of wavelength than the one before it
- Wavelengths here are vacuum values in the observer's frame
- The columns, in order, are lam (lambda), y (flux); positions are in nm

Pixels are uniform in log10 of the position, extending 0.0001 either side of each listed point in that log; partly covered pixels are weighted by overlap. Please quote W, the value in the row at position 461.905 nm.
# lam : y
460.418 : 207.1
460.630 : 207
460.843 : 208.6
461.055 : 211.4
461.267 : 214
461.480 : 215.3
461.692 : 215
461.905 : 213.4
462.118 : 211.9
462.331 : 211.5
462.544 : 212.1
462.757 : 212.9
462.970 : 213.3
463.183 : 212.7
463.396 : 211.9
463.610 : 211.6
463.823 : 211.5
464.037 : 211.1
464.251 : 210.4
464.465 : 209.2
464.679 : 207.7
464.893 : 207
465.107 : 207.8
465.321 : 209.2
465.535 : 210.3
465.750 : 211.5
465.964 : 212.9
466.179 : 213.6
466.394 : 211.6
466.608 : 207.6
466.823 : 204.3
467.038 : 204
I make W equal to 213.4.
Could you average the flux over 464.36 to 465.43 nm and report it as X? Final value 208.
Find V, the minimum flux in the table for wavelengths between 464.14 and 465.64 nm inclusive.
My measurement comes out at 207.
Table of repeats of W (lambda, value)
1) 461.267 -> 214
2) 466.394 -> 211.6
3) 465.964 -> 212.9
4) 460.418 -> 207.1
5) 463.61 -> 211.6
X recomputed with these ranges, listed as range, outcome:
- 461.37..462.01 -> 214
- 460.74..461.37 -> 212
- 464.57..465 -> 207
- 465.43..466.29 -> 212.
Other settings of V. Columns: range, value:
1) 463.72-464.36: 210.4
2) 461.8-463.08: 211.5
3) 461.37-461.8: 215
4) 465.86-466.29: 212.9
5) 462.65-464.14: 211.1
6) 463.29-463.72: 211.6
